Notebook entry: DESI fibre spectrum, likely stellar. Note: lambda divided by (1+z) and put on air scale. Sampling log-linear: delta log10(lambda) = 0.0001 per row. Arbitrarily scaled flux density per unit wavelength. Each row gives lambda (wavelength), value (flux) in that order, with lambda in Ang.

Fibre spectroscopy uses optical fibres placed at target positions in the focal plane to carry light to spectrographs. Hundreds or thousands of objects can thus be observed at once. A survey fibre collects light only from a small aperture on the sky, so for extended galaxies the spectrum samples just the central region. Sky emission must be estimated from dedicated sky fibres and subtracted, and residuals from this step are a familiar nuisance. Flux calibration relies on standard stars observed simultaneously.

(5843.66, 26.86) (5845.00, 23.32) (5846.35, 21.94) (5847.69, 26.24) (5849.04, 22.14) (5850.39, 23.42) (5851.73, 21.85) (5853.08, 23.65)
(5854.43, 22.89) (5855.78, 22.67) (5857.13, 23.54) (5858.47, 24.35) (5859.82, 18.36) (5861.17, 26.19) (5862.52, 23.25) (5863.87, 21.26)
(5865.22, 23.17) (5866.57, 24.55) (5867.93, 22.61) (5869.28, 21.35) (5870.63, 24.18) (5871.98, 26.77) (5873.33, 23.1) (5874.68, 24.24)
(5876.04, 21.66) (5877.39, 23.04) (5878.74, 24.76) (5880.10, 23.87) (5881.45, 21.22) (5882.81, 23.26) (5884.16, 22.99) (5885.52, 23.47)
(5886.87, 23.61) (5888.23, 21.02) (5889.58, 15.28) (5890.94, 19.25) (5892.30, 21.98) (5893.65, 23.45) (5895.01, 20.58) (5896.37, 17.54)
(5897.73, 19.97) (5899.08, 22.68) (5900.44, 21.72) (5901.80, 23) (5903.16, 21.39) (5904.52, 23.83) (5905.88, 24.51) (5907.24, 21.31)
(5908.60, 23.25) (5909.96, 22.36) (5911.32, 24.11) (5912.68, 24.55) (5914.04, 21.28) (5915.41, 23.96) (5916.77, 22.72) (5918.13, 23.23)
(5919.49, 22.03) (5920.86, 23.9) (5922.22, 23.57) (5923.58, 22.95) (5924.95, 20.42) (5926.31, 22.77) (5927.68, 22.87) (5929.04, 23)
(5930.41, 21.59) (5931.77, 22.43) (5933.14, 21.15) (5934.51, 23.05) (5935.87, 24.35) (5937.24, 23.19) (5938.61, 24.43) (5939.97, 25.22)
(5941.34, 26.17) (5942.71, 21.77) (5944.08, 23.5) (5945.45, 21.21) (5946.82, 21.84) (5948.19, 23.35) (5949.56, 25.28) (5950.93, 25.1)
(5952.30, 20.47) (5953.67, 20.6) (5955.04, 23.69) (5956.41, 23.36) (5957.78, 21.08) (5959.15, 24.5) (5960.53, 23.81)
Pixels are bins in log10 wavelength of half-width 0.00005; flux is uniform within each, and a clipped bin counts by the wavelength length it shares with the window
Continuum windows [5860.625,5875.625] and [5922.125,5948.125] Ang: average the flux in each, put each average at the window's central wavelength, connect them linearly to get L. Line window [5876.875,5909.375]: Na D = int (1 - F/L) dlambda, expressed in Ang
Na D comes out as 2.0 Ang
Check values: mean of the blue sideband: 23.6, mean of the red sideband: 22.9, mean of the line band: 22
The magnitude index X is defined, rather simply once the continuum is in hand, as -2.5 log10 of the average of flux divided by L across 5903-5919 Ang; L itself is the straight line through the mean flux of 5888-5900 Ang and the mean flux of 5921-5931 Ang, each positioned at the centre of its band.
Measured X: -0.08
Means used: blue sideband 20.2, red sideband 22.5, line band 23.1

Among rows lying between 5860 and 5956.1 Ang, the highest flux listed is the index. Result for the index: 26.77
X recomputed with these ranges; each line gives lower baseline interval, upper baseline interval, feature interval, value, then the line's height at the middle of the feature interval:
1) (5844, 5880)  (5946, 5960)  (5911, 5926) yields 0.01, 23.1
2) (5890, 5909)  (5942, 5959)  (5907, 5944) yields -0.04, 22.2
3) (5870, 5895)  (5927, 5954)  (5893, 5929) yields 0.02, 22.8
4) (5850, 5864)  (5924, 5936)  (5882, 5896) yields 0.06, 22.7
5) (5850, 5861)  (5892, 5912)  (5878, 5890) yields 0.00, 22.4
